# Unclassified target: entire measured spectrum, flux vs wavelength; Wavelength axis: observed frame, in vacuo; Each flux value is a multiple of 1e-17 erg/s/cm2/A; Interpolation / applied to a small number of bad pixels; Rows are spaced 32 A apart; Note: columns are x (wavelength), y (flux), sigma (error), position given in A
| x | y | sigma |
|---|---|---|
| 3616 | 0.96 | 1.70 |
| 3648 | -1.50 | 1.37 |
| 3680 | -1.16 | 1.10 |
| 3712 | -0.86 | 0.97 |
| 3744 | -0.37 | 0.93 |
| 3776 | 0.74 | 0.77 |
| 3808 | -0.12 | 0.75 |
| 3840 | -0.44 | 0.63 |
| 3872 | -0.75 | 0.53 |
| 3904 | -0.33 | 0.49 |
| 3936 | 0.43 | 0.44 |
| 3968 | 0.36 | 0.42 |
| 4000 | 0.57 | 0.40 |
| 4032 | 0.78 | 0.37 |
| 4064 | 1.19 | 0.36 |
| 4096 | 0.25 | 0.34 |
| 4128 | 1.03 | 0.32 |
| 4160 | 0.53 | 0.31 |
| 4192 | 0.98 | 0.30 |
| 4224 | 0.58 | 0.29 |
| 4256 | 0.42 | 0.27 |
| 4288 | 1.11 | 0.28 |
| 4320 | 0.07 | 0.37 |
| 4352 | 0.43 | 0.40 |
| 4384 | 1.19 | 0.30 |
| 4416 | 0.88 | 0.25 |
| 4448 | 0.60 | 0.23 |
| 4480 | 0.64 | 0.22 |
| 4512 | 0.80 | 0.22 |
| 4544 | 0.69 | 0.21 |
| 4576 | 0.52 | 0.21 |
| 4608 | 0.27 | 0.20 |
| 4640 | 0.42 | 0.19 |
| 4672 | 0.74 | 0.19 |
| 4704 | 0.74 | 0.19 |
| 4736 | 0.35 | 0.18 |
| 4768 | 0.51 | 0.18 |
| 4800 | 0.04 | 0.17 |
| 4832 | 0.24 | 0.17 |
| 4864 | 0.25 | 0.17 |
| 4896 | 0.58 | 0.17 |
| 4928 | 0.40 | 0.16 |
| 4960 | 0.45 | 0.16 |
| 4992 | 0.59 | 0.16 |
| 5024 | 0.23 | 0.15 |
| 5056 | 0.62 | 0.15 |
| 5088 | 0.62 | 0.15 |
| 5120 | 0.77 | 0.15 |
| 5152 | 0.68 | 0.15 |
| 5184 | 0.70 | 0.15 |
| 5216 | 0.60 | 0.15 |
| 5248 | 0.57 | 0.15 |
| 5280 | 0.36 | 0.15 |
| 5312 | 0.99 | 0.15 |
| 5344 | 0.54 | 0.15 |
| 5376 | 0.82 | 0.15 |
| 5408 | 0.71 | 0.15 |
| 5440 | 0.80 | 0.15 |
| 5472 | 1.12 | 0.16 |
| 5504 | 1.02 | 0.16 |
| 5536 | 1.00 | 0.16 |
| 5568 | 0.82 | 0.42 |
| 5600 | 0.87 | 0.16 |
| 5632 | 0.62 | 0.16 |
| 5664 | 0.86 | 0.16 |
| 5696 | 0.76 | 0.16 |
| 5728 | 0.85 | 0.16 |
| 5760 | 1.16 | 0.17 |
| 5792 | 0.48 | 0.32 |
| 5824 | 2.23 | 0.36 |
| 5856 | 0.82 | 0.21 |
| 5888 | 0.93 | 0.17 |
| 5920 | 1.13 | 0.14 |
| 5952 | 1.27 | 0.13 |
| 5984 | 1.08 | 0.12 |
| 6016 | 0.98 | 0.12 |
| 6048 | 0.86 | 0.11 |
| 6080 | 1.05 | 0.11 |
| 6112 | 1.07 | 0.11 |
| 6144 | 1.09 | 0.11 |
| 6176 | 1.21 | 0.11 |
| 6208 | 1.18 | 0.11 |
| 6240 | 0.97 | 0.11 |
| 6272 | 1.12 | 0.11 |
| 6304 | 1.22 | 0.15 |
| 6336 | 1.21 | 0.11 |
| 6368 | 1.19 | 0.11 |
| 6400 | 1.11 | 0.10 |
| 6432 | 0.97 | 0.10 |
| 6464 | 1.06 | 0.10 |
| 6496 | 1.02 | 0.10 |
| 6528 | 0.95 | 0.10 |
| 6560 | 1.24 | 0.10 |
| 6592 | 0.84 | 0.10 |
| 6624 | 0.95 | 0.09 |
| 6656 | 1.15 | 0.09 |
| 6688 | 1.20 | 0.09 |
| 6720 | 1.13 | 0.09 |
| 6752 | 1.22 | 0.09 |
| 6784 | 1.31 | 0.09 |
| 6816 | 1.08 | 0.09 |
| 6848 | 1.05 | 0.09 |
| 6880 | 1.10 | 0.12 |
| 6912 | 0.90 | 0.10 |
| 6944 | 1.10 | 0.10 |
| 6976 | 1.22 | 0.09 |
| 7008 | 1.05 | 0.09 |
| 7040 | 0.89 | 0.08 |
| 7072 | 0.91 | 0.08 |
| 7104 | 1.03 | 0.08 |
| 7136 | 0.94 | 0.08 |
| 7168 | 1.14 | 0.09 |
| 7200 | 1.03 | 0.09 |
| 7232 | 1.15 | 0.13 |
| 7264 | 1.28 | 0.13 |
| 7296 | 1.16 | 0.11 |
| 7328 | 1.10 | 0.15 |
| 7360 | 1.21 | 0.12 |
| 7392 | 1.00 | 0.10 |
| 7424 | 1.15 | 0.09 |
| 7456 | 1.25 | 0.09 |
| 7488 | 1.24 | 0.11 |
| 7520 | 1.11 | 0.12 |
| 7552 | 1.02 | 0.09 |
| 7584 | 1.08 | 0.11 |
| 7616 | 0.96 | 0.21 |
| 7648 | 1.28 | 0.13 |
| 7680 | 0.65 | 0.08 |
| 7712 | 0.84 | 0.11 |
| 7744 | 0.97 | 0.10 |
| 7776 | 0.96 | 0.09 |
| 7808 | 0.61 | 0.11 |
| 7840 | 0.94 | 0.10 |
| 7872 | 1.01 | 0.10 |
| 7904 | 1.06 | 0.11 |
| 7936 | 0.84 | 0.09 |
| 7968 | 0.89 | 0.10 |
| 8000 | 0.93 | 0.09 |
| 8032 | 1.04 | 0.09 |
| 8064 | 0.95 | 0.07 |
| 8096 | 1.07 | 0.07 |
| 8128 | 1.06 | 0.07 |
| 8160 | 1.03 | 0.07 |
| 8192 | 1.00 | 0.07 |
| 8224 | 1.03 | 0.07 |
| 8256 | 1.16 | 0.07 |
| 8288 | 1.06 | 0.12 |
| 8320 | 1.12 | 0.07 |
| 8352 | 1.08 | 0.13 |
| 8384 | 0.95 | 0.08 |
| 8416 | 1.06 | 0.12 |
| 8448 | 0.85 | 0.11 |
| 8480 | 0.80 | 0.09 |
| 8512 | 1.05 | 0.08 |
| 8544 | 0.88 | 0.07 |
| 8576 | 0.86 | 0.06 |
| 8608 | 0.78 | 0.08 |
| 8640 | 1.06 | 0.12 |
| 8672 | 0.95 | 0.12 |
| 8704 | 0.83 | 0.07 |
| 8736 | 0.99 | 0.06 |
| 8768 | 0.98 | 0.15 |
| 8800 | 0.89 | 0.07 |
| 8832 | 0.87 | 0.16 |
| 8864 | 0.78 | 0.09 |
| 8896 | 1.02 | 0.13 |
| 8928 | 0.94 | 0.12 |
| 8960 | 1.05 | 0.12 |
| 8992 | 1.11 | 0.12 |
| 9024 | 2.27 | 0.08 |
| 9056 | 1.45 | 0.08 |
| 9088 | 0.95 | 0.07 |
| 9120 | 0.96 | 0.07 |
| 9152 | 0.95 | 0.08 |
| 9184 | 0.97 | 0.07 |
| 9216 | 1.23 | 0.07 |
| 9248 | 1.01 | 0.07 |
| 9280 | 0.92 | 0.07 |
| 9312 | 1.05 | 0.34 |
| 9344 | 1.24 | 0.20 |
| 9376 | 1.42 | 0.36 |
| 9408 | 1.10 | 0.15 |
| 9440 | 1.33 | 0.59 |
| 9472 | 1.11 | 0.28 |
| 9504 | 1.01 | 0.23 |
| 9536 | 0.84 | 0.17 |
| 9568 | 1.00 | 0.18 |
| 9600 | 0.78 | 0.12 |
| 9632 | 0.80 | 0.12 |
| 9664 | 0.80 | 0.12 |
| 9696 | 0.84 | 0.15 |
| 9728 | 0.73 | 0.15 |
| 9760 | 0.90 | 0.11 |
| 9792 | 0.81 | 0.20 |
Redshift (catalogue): 0.373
